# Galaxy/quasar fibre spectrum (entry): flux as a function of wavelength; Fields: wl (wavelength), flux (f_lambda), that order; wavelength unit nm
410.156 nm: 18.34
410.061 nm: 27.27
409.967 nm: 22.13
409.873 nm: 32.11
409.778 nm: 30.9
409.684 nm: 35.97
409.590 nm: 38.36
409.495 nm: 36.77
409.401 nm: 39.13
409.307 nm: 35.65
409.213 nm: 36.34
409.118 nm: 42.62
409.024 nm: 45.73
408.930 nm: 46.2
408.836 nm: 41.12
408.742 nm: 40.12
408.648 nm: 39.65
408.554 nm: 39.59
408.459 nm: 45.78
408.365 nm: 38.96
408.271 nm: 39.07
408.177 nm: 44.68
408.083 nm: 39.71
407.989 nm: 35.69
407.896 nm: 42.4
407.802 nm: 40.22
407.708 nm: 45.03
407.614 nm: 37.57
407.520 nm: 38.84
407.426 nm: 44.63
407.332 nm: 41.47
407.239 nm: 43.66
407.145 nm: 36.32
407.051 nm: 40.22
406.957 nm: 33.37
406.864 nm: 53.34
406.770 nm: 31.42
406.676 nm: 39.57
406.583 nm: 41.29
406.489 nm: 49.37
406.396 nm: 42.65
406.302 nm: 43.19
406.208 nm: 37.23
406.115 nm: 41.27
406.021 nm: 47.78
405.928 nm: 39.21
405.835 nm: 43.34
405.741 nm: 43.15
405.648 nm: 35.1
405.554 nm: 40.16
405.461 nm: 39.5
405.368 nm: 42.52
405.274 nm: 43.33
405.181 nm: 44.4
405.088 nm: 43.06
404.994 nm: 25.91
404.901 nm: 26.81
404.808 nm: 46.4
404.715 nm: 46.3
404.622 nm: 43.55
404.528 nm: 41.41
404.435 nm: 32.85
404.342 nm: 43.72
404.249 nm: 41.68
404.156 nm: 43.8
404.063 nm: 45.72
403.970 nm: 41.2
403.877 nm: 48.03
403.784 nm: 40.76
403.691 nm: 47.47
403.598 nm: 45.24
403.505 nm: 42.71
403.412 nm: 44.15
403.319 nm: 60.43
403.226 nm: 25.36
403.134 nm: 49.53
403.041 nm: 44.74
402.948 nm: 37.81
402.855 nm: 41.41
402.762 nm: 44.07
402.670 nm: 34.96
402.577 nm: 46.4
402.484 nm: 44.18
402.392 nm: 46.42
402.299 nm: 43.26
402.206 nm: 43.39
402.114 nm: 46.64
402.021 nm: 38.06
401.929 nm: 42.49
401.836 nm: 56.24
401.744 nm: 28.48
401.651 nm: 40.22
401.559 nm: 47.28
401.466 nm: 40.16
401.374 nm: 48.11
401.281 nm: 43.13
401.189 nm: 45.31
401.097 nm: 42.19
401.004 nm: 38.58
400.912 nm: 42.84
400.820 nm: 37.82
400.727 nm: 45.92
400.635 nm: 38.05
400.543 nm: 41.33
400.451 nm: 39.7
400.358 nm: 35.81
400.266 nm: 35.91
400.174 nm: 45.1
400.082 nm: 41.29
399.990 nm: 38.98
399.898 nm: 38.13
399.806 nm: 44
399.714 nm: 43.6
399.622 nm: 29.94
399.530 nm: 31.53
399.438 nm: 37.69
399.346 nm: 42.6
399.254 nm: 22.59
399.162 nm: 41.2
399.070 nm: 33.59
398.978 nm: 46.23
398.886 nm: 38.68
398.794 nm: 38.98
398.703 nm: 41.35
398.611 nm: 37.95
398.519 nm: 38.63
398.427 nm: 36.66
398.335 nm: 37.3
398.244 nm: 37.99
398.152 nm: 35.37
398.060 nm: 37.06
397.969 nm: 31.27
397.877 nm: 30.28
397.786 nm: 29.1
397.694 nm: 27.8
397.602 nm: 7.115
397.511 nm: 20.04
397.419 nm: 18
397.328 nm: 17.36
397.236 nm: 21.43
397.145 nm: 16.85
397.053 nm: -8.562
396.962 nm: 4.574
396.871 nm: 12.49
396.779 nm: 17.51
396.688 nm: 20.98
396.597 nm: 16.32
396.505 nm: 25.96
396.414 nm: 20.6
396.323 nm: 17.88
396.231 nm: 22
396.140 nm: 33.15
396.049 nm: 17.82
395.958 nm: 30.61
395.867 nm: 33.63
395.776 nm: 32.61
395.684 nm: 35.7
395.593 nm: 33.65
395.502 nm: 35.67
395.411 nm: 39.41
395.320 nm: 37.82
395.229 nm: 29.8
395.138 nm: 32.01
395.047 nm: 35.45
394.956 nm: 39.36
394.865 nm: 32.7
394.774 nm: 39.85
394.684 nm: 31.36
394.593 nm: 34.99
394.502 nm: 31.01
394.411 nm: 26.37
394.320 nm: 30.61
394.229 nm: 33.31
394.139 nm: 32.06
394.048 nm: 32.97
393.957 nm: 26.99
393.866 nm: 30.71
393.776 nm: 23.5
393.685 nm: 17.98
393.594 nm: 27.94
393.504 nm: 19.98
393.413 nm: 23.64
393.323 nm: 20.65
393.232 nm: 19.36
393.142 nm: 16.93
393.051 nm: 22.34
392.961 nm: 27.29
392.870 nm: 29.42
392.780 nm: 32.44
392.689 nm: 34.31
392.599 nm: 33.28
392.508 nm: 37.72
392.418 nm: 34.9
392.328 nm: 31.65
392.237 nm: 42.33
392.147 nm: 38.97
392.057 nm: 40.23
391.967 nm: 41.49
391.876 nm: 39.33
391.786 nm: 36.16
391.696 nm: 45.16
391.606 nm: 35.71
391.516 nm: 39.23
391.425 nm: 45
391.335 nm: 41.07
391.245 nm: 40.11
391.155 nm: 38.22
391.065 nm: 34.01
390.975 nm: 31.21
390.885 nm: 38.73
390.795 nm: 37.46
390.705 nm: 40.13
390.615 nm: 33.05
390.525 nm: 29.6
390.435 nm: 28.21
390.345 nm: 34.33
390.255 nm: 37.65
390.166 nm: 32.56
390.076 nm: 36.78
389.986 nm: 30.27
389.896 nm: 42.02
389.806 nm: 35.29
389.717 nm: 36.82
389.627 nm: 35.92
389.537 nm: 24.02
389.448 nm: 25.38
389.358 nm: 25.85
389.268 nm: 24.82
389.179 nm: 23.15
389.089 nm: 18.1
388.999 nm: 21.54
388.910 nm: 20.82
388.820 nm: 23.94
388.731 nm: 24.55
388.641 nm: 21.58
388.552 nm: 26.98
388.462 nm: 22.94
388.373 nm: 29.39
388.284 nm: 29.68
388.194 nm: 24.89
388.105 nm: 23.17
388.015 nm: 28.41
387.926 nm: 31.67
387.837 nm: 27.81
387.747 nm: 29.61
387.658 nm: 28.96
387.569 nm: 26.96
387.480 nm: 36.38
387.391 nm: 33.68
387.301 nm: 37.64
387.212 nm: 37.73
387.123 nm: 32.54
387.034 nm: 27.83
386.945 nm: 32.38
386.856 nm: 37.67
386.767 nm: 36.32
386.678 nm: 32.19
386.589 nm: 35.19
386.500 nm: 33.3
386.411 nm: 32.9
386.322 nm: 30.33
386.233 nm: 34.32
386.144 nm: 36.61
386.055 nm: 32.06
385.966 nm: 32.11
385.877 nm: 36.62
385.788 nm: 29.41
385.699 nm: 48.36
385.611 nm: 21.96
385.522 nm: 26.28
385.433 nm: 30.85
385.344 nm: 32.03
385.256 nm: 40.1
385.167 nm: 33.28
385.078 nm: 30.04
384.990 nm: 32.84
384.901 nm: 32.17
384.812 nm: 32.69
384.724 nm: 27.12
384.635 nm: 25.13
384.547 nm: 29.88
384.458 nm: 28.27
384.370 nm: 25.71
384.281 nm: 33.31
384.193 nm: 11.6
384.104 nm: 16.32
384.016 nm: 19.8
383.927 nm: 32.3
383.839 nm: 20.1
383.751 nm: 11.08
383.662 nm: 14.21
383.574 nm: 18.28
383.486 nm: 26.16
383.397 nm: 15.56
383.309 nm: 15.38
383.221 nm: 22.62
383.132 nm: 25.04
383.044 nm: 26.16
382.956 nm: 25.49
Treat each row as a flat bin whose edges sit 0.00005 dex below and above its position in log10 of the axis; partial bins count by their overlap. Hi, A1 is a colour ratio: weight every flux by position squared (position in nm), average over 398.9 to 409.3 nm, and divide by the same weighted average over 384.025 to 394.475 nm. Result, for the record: 1.4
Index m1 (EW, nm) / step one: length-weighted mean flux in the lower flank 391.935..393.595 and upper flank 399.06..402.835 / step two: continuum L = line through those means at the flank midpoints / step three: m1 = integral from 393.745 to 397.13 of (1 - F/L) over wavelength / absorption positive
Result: 0.59 nm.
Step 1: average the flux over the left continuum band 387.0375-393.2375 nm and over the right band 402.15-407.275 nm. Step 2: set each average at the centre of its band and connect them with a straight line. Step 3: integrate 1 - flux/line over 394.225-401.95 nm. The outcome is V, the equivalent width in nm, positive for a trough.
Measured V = 0.94 nm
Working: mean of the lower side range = 31.9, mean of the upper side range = 41.9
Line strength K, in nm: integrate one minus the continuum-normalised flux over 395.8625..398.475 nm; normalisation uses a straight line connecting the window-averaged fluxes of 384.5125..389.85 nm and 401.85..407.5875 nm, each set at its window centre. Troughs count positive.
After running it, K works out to 0.99 nm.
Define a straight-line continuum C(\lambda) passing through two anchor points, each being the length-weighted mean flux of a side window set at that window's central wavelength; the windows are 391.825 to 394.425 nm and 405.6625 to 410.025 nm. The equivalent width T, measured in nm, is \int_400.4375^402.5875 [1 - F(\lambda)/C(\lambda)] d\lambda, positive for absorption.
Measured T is -0.42 nm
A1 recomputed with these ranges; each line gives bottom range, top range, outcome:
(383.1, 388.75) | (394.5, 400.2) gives 1.13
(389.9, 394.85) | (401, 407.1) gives 1.36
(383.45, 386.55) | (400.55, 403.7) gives 1.64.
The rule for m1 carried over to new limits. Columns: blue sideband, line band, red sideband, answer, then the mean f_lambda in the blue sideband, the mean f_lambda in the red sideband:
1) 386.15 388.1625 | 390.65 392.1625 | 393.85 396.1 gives -0.30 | 32.2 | 32.7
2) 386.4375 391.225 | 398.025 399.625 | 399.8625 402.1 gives 0.10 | 30.8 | 41.4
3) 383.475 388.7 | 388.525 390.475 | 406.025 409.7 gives 0.15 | 29.3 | 40.7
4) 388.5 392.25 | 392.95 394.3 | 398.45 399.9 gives 0.38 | 33.2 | 37.9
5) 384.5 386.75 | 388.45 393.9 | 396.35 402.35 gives 0.28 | 32.4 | 33.9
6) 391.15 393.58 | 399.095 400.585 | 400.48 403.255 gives 0.09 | 33.4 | 42.2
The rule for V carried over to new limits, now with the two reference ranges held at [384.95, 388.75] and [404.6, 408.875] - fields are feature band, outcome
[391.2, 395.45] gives 0.22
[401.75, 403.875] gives -0.26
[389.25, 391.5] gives -0.10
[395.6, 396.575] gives 0.24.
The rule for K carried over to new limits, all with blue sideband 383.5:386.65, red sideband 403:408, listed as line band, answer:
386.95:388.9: 0.110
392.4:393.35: 0.160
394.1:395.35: 0.057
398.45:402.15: -0.165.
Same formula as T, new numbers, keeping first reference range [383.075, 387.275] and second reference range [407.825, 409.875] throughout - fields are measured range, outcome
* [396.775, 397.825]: 0.59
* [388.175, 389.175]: 0.21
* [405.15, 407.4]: -0.18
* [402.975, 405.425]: -0.32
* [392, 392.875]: -0.11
